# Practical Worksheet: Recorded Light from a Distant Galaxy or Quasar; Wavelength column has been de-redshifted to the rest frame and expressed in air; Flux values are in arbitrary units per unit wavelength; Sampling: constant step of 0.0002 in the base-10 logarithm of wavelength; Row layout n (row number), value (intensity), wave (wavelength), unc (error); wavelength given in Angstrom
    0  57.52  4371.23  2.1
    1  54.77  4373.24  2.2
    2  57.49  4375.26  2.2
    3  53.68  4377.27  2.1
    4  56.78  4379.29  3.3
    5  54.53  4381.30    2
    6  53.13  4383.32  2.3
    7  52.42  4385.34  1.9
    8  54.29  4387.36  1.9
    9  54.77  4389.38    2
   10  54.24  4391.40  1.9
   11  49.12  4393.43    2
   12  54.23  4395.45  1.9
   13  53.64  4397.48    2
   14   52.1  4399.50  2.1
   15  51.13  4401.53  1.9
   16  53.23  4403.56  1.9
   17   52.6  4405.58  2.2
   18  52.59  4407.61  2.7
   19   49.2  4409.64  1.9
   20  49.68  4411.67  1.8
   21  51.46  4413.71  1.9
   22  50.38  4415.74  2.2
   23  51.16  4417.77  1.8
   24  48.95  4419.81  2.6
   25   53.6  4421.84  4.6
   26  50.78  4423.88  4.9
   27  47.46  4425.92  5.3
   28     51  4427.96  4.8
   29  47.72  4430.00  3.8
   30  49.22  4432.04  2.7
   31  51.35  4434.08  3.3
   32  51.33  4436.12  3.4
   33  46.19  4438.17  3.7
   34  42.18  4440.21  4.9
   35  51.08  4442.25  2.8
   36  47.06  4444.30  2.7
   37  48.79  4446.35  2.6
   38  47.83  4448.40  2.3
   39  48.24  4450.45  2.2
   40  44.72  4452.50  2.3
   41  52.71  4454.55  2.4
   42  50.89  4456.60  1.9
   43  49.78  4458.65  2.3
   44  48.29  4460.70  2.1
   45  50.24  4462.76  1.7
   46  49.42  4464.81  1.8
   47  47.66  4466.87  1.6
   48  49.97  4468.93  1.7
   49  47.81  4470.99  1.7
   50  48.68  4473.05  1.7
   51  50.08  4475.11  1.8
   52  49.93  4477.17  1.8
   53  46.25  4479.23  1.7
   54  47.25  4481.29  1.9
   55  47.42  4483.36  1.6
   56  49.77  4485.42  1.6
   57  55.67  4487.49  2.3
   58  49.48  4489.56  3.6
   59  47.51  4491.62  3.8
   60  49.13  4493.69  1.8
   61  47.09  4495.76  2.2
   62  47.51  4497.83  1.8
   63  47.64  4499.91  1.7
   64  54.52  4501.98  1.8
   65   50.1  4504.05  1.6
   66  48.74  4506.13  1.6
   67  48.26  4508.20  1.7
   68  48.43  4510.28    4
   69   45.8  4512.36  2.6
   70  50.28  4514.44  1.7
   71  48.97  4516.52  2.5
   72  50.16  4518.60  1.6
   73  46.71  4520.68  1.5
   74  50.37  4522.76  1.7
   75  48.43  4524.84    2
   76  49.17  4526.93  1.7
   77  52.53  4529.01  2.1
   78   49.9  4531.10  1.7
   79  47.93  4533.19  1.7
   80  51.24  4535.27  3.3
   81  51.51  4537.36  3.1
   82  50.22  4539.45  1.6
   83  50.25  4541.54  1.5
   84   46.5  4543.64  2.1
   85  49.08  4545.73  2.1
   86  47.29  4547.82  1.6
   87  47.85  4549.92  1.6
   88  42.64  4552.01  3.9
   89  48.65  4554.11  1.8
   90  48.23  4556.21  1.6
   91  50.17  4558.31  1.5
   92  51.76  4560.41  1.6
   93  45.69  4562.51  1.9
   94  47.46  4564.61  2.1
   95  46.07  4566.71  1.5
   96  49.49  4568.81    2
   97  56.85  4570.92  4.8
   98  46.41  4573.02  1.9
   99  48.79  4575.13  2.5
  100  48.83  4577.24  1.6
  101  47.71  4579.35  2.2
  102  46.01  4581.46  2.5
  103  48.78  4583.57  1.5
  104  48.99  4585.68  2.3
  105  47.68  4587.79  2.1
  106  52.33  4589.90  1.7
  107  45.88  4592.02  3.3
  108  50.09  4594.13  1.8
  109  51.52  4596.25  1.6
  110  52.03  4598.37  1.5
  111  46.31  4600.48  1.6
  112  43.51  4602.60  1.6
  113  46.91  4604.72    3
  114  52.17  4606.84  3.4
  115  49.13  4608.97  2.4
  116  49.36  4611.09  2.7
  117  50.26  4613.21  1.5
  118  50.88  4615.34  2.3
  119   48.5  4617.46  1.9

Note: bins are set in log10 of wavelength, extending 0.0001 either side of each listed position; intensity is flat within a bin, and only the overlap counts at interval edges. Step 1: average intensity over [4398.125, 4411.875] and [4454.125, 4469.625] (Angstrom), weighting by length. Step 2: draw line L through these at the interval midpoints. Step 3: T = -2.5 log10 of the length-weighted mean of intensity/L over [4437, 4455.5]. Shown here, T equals 0.059 mag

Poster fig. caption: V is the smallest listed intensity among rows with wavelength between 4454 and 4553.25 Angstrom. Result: 42.64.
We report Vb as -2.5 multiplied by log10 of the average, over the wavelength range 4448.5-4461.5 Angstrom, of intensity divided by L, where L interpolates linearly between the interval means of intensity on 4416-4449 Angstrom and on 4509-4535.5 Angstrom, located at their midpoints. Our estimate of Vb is 0.002 mag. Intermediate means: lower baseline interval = 49.1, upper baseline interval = 49.2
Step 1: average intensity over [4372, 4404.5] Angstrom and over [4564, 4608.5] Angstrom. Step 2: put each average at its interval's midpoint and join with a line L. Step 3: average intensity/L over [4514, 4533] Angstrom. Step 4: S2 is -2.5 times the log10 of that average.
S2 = 0.02 mag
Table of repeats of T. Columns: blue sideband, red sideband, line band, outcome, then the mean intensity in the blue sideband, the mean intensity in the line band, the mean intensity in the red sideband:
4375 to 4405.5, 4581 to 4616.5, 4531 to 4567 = 0.04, 53.5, 48.5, 49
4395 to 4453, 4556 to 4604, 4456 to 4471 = 0.01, 50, 49.3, 48.7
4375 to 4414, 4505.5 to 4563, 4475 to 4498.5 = 0.03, 53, 48.9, 48.8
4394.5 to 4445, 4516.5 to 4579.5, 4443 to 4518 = 0.02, 50.4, 49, 48.9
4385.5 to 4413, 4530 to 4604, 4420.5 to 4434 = 0.04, 52.4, 50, 48.7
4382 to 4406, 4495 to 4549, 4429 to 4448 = 0.07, 52.9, 48.3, 49.2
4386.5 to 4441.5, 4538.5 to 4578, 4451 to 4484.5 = 0.03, 50.9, 48.8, 48.5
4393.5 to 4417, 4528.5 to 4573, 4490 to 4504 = 0.02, 51.7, 49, 49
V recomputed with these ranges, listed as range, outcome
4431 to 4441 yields 42.18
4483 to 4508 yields 47.09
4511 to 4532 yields 45.8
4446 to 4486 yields 44.72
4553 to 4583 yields 45.69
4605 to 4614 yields 49.13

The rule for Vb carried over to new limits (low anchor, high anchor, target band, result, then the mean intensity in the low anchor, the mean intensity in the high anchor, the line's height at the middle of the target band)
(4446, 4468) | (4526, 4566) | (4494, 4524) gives 0.00 mag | 49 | 48.8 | 48.9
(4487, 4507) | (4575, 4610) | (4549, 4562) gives 0.02 mag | 49.6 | 48.6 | 49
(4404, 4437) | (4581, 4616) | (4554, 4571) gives 0.01 mag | 50.6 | 49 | 49.3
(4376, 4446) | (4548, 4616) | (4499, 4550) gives 0.00 mag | 51.2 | 48.7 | 49.5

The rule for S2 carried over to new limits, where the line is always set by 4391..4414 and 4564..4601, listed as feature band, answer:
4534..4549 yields 0.01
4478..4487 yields 0.05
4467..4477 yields 0.04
